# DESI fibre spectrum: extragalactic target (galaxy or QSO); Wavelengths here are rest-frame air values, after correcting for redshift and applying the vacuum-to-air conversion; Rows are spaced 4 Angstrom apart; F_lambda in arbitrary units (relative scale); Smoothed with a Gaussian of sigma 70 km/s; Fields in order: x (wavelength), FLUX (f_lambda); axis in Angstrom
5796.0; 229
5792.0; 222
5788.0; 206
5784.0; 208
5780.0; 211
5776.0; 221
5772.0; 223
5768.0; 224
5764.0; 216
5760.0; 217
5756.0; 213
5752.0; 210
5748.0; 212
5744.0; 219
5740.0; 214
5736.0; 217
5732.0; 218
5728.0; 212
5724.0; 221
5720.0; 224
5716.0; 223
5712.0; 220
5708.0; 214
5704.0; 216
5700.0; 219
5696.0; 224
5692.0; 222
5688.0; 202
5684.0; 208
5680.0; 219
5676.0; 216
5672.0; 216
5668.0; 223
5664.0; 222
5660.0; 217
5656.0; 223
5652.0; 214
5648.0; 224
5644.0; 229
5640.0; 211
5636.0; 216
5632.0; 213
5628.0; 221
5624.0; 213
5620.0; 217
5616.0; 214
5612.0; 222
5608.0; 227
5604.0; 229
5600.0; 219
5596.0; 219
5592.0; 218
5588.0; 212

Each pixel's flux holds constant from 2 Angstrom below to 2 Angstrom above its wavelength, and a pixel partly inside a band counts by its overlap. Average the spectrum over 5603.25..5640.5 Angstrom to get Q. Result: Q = 218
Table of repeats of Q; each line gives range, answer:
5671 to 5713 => 216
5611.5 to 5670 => 219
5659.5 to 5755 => 217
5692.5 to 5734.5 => 219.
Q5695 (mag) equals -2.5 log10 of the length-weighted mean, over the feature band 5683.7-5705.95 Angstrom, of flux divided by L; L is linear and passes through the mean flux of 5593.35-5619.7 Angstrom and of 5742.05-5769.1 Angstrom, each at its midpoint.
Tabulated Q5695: 0.01 mag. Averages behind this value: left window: 221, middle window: 216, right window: 216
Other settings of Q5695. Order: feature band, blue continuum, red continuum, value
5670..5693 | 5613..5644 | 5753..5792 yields 0.012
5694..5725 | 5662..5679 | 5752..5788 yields -0.011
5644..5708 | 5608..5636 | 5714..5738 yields 0.002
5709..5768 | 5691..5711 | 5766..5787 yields 0.004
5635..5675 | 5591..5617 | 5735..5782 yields 0.002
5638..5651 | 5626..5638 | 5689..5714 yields -0.019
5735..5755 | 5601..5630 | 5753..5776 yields 0.023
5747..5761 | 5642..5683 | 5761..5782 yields 0.032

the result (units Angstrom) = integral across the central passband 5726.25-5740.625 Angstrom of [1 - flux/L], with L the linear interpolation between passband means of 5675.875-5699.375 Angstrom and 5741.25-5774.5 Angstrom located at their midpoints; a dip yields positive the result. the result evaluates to 0.06 Angstrom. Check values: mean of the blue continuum 215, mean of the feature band 215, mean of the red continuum 217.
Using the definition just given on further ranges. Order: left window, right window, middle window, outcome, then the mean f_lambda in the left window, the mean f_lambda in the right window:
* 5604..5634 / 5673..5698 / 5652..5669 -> -0.3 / 219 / 215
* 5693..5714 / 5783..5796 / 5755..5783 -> -0.2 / 219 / 215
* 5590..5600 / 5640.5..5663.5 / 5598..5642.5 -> 0.2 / 219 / 221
